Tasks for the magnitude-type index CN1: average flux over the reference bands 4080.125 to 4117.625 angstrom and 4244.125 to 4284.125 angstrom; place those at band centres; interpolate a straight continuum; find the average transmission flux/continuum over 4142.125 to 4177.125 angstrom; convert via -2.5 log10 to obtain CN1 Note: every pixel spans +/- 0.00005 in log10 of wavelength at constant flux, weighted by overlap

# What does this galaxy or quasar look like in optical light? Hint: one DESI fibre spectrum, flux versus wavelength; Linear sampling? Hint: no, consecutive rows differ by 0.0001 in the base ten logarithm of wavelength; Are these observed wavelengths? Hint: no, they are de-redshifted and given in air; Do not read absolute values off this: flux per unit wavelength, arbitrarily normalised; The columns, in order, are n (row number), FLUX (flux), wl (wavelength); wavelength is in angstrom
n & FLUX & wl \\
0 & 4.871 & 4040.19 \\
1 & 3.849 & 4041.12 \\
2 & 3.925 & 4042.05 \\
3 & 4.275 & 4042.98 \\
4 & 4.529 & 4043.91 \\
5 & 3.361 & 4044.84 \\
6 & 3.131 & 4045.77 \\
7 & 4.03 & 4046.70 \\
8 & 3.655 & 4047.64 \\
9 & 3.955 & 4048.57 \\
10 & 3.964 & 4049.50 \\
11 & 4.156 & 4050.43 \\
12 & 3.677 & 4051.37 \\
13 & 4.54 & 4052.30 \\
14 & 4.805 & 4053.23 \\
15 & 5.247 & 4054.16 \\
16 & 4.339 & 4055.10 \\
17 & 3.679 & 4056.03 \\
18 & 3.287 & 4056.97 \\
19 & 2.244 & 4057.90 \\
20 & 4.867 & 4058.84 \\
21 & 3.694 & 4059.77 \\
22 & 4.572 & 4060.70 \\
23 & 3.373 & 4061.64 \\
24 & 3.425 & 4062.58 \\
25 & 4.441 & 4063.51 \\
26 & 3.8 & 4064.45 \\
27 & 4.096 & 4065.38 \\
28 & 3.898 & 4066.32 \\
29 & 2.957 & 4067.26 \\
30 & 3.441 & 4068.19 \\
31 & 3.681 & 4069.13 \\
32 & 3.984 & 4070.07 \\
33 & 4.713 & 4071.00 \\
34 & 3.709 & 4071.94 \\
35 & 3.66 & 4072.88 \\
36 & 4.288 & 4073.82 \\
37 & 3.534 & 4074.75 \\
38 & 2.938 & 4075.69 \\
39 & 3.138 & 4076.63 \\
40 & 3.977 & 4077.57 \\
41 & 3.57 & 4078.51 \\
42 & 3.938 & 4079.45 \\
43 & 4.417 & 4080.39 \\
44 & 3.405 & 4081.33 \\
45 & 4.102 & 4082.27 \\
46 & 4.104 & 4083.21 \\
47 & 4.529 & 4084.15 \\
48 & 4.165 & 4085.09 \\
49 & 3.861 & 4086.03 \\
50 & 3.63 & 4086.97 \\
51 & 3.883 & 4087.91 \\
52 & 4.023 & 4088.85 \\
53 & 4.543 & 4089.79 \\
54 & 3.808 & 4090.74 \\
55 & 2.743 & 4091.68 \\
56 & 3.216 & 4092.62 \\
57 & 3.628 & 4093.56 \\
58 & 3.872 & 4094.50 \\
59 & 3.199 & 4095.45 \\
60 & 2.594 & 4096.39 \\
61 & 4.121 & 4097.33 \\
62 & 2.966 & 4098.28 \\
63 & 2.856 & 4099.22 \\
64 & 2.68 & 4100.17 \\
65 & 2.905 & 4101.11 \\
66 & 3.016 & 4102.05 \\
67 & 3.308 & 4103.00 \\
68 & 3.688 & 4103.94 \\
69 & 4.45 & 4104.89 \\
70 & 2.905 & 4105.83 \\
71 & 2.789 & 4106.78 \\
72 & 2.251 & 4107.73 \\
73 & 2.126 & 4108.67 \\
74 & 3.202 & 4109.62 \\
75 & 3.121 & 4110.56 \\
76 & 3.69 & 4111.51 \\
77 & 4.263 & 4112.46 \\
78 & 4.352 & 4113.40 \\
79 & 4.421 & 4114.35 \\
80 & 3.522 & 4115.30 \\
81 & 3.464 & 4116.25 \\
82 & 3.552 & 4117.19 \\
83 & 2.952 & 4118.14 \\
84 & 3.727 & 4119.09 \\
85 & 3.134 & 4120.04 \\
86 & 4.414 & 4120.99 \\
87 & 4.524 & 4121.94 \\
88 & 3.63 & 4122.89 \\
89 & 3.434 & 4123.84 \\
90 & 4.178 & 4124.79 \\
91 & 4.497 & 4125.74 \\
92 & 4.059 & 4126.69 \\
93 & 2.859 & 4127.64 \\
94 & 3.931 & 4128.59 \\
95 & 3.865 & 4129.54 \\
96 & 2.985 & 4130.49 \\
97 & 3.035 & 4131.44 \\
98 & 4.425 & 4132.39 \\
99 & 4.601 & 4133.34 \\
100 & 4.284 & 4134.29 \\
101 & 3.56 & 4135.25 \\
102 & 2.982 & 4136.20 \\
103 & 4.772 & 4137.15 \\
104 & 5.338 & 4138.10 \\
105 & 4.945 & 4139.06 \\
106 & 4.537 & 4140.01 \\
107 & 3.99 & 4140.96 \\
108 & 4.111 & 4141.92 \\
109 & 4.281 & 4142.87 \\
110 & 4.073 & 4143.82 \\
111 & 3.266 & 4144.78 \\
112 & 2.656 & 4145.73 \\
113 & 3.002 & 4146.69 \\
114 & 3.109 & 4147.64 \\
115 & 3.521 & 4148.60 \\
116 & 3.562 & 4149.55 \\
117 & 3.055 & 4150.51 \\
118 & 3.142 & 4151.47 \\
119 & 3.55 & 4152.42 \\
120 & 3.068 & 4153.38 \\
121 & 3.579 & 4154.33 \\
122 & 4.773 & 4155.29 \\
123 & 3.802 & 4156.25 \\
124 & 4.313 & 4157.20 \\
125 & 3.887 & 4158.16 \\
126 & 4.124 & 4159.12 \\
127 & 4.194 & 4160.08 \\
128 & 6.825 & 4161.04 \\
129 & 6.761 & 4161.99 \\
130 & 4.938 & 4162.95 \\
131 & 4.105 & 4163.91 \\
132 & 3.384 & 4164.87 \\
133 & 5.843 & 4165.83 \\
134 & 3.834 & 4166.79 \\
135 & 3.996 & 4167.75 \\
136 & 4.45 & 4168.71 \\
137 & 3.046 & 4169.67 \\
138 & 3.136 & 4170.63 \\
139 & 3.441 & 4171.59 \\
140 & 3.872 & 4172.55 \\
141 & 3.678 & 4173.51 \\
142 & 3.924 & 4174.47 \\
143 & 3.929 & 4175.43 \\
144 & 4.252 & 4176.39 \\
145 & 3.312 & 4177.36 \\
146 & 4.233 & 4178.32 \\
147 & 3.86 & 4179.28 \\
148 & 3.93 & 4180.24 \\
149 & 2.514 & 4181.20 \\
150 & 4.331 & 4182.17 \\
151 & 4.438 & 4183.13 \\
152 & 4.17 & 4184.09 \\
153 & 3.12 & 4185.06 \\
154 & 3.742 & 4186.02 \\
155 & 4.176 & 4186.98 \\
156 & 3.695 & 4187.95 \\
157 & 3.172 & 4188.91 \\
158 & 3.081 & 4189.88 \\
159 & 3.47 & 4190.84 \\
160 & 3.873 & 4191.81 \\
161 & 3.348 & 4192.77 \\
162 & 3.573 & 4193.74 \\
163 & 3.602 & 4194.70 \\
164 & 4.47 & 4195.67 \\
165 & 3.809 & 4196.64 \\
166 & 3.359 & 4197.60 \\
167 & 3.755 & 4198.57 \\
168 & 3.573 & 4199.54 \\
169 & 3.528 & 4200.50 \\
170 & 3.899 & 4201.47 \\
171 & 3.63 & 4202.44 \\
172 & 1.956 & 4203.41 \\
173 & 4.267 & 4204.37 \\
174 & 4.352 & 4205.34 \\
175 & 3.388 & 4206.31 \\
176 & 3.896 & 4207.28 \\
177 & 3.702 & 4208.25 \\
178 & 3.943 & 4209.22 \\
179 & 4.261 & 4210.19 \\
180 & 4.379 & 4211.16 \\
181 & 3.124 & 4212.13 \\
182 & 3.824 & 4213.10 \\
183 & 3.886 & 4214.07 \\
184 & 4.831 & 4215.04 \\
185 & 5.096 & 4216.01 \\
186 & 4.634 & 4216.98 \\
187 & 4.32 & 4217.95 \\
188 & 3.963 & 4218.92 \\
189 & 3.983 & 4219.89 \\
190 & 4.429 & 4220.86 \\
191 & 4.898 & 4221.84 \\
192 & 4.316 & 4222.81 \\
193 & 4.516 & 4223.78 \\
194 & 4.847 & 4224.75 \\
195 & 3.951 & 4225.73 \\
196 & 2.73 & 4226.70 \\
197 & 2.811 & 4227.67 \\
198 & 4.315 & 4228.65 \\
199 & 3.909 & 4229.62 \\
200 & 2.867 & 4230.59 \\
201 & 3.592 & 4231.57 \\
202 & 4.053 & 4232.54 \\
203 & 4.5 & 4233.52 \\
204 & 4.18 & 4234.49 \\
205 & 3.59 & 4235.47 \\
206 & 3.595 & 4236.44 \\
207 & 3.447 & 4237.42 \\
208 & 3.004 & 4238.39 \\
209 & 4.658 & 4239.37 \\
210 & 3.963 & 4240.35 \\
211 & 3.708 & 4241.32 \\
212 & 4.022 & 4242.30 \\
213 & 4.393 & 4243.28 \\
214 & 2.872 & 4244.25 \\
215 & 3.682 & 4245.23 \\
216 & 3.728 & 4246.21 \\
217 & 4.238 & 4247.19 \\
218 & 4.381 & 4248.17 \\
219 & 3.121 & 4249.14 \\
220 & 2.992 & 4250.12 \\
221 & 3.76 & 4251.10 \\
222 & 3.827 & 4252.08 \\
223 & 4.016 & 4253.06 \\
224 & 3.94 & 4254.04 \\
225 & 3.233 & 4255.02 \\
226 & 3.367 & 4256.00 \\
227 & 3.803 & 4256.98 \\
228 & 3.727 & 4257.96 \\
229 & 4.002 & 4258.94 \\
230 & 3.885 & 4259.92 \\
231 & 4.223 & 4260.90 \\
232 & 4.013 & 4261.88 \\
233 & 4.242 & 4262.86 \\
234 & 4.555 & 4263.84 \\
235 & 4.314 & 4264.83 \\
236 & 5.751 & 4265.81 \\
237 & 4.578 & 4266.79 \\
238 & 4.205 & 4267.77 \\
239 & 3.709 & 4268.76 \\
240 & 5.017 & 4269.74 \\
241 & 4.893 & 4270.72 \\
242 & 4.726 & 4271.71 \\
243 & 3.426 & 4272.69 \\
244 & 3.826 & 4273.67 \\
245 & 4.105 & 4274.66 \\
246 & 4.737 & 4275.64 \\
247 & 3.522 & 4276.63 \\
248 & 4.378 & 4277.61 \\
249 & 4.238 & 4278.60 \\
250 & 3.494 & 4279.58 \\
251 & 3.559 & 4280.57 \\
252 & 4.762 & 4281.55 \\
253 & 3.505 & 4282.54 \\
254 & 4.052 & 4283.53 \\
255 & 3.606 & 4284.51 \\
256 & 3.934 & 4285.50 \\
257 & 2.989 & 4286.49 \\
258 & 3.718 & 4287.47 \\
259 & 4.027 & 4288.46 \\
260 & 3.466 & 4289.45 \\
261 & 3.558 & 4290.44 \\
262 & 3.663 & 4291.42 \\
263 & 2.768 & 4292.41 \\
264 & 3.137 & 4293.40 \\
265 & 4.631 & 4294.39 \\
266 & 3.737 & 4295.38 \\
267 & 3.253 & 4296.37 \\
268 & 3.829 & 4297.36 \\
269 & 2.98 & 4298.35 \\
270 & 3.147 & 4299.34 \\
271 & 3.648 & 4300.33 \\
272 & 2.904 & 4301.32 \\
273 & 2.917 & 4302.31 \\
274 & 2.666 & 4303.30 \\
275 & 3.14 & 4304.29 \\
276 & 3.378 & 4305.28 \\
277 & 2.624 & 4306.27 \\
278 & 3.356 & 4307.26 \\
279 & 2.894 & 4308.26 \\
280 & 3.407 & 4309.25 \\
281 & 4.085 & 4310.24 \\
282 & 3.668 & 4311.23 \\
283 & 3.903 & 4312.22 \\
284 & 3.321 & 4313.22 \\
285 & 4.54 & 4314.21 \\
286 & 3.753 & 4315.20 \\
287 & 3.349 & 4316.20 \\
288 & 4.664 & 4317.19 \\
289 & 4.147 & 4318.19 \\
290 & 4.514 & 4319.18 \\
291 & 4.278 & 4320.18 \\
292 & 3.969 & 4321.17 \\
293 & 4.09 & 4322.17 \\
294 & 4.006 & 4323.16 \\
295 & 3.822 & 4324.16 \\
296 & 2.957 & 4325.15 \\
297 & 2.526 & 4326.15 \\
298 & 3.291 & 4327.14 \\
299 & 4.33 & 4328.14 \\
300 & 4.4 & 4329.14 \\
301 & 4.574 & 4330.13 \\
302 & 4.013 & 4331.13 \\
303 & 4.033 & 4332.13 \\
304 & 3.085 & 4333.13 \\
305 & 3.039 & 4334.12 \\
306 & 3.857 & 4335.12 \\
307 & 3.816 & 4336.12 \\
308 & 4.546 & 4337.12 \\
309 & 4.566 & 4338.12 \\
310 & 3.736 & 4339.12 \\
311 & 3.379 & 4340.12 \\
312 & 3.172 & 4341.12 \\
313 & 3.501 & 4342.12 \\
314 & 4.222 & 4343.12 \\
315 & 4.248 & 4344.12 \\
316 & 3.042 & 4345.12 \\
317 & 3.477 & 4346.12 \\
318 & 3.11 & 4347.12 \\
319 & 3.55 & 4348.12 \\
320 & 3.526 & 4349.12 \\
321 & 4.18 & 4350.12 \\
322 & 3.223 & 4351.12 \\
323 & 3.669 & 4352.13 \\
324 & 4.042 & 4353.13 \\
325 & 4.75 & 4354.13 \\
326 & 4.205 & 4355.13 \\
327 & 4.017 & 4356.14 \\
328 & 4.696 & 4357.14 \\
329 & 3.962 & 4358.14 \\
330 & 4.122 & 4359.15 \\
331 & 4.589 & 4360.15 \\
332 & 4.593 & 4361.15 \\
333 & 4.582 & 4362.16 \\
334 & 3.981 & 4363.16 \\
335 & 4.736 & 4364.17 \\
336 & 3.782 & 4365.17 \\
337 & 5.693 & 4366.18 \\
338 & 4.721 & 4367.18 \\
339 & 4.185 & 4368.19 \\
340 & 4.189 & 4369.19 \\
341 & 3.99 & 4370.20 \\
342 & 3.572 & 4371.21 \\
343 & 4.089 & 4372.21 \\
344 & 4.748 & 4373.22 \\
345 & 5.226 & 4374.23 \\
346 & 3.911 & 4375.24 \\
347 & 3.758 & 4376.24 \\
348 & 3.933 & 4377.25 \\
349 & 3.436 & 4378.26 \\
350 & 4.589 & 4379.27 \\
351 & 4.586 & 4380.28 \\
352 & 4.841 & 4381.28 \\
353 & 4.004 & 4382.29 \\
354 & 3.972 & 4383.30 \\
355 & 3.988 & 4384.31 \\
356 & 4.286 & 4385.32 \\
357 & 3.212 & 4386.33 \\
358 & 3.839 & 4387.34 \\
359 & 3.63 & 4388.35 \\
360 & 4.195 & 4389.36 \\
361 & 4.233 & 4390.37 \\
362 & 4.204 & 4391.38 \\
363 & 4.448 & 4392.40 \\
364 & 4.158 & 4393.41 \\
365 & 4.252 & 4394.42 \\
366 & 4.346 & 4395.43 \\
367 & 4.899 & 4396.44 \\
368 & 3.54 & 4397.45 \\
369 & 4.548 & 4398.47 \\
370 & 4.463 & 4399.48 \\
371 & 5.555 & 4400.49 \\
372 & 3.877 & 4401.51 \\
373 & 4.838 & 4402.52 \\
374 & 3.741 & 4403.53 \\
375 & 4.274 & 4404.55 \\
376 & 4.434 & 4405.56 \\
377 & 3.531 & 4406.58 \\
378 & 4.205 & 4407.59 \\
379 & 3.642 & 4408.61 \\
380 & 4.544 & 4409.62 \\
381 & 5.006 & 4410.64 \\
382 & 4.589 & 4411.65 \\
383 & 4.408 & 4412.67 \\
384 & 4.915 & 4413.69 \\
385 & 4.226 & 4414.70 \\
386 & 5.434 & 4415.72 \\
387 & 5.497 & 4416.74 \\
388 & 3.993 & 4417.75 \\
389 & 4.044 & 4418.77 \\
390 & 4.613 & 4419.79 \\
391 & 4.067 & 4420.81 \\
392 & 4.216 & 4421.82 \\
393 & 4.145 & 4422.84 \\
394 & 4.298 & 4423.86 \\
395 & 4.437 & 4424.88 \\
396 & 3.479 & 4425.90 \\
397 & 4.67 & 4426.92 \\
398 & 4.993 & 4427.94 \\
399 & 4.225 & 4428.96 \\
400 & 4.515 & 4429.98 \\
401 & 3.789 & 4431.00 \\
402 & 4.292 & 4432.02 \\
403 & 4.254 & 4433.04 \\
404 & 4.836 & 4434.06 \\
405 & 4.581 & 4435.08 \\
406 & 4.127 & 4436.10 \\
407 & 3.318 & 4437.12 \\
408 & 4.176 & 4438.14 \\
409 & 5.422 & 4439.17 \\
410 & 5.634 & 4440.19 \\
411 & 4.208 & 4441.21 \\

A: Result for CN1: -0.068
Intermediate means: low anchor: 3.53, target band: 3.95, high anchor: 4.02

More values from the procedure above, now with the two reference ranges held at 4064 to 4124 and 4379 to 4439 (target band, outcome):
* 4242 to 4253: 0.06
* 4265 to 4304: 0.06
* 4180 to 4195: 0.05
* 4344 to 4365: 0.05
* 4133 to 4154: -0.02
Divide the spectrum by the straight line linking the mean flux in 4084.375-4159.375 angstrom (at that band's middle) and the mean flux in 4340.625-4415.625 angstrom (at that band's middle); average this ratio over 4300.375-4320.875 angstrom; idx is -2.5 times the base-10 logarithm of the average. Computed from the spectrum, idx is 0.13 mag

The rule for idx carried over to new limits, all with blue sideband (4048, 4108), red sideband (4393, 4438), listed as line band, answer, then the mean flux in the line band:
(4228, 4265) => 0.06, 3.83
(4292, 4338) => 0.15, 3.64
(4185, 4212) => 0.07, 3.68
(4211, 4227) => -0.07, 4.23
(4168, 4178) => 0.05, 3.72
